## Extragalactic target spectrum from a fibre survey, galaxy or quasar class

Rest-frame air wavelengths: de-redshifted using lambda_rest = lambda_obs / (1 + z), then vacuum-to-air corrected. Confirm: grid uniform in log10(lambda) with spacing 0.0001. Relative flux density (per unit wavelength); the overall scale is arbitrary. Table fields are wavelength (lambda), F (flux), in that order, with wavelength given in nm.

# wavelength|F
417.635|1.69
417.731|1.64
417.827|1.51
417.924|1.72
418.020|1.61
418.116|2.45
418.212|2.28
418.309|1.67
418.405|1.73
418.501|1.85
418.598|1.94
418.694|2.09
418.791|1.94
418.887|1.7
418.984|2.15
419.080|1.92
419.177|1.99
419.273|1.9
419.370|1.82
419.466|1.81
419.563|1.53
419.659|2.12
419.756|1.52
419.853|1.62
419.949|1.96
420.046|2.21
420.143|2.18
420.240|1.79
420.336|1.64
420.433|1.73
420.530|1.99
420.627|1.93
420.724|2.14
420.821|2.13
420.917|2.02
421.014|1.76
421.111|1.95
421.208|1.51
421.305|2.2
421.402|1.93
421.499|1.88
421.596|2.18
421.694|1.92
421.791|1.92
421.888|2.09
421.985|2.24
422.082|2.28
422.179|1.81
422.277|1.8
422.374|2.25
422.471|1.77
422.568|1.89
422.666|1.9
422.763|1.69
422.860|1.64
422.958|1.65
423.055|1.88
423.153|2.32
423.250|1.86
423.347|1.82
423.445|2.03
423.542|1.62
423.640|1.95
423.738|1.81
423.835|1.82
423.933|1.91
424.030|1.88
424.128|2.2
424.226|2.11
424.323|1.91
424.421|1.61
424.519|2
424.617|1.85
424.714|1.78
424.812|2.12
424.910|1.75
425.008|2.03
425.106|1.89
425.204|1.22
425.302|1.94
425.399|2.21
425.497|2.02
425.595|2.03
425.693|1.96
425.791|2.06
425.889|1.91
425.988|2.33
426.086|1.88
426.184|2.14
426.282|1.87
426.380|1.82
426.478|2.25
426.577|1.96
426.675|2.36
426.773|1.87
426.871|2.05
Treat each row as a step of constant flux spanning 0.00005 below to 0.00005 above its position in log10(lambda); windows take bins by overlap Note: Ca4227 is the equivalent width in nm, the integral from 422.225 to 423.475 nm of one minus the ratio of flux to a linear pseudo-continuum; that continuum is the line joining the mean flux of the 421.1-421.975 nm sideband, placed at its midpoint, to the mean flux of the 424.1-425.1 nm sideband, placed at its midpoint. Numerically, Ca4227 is 0.04 nm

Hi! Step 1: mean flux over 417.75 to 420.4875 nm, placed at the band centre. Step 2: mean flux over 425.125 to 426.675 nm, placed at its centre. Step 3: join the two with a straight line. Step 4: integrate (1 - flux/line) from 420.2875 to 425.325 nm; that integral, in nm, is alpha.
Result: 0.06 nm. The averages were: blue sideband 1.87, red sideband 1.98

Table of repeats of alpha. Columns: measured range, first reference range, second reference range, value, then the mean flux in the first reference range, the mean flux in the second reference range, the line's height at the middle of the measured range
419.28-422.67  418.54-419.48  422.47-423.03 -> -0.16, 1.93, 1.76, 1.84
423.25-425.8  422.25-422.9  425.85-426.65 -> 0.06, 1.86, 2.03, 1.95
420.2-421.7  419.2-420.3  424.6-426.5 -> -0.03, 1.86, 1.95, 1.88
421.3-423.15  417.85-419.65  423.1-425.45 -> -0.05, 1.89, 1.9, 1.9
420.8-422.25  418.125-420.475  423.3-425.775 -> -0.07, 1.89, 1.9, 1.89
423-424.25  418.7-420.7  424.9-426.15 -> -0.01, 1.88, 1.95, 1.93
